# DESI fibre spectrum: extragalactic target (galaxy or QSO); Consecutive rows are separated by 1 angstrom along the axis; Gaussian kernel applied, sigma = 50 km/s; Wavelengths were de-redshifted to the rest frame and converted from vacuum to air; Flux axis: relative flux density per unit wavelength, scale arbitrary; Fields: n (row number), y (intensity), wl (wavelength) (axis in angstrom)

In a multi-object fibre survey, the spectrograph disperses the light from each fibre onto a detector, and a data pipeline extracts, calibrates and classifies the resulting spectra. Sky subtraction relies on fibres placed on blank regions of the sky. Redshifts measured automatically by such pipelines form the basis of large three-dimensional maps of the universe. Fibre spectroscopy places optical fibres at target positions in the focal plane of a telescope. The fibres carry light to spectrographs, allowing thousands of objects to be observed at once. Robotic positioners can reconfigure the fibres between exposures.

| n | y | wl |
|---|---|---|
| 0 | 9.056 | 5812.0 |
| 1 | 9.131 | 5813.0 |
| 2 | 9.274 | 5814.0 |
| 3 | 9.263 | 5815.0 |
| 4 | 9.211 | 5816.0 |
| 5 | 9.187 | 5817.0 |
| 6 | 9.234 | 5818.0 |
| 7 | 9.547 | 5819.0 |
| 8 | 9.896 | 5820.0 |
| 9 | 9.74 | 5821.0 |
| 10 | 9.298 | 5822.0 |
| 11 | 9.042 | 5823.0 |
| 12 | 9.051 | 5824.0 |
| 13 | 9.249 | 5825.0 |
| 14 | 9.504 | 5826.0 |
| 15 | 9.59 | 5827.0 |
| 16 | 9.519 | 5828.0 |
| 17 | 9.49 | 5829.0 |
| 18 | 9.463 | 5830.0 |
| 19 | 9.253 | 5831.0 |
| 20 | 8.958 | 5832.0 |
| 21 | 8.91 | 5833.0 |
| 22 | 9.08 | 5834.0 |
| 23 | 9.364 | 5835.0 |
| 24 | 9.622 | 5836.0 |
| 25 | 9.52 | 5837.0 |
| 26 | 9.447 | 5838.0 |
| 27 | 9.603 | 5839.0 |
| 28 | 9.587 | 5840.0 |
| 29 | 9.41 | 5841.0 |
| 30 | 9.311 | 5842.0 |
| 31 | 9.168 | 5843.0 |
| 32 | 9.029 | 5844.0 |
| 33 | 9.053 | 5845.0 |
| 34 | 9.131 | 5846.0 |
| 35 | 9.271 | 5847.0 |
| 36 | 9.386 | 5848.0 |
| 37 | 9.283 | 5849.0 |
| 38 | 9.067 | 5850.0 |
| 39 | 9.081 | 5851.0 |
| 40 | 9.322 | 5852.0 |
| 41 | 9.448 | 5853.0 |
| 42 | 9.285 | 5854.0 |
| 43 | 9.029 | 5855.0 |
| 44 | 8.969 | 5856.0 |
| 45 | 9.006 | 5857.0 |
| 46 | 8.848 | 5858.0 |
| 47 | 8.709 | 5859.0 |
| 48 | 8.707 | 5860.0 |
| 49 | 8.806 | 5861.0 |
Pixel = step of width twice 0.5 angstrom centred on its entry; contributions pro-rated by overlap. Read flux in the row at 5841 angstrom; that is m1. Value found 9.41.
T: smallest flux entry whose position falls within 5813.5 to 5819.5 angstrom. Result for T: 9.187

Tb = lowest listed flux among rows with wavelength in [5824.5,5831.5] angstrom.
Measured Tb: 9.249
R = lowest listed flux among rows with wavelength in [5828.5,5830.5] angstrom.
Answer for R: 9.463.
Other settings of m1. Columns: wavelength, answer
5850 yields 9.067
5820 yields 9.896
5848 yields 9.386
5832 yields 8.958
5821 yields 9.74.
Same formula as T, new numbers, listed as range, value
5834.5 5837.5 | 9.364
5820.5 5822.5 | 9.298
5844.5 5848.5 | 9.053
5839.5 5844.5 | 9.029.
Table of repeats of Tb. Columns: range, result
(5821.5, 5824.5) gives 9.042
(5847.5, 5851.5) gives 9.067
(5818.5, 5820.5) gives 9.547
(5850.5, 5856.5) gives 8.969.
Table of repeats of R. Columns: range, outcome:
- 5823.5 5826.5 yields 9.051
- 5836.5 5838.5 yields 9.447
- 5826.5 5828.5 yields 9.519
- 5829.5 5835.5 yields 8.91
